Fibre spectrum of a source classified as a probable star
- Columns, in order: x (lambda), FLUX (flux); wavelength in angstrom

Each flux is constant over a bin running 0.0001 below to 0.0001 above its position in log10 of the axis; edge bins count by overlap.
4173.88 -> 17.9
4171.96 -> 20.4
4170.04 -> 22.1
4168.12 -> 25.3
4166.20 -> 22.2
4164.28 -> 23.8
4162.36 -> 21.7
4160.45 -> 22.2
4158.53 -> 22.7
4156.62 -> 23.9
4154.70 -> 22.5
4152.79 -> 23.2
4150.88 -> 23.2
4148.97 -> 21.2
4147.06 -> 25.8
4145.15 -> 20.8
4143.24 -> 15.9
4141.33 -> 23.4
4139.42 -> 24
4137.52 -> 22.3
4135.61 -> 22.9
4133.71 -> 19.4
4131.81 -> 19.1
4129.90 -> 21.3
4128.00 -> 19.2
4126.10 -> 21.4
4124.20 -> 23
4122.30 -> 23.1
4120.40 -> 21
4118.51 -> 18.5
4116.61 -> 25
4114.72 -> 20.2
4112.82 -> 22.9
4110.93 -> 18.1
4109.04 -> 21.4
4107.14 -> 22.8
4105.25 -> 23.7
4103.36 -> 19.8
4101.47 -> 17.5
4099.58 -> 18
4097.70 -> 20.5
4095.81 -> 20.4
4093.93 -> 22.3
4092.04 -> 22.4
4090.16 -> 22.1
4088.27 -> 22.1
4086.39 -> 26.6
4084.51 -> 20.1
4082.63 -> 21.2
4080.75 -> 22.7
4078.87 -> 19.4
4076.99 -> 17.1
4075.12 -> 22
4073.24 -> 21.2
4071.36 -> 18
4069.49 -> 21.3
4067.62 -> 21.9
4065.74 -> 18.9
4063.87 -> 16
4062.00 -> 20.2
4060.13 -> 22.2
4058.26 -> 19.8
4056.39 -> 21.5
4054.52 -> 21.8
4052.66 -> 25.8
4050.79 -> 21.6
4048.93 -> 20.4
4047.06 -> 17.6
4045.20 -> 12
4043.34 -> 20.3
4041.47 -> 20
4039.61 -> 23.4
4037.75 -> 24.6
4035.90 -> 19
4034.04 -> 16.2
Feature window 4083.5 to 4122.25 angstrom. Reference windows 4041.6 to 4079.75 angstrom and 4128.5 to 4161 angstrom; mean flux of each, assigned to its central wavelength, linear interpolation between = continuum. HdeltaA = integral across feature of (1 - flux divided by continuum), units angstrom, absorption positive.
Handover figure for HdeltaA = -0.7 angstrom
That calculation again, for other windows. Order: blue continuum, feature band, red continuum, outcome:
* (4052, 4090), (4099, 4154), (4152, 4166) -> 2.0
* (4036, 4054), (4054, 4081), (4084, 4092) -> 2.0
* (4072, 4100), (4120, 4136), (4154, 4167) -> 0.7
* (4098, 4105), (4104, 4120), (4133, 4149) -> -1.3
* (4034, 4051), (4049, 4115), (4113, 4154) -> -1.5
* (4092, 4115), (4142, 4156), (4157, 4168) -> 0.3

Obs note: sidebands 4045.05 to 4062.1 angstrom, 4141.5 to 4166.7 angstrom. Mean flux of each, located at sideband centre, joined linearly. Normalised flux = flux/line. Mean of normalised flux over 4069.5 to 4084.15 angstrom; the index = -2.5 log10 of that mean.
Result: 0.04 mag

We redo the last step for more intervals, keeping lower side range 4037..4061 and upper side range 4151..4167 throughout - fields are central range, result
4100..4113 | 0.06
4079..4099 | -0.02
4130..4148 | 0.05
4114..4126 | 0.01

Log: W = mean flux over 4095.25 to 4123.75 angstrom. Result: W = 20.9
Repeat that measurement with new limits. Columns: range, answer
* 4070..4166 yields 21.5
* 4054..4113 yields 20.8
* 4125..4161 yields 21.8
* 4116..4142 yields 21.6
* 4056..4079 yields 19.9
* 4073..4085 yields 20.5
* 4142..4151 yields 21.3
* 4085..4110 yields 21.5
